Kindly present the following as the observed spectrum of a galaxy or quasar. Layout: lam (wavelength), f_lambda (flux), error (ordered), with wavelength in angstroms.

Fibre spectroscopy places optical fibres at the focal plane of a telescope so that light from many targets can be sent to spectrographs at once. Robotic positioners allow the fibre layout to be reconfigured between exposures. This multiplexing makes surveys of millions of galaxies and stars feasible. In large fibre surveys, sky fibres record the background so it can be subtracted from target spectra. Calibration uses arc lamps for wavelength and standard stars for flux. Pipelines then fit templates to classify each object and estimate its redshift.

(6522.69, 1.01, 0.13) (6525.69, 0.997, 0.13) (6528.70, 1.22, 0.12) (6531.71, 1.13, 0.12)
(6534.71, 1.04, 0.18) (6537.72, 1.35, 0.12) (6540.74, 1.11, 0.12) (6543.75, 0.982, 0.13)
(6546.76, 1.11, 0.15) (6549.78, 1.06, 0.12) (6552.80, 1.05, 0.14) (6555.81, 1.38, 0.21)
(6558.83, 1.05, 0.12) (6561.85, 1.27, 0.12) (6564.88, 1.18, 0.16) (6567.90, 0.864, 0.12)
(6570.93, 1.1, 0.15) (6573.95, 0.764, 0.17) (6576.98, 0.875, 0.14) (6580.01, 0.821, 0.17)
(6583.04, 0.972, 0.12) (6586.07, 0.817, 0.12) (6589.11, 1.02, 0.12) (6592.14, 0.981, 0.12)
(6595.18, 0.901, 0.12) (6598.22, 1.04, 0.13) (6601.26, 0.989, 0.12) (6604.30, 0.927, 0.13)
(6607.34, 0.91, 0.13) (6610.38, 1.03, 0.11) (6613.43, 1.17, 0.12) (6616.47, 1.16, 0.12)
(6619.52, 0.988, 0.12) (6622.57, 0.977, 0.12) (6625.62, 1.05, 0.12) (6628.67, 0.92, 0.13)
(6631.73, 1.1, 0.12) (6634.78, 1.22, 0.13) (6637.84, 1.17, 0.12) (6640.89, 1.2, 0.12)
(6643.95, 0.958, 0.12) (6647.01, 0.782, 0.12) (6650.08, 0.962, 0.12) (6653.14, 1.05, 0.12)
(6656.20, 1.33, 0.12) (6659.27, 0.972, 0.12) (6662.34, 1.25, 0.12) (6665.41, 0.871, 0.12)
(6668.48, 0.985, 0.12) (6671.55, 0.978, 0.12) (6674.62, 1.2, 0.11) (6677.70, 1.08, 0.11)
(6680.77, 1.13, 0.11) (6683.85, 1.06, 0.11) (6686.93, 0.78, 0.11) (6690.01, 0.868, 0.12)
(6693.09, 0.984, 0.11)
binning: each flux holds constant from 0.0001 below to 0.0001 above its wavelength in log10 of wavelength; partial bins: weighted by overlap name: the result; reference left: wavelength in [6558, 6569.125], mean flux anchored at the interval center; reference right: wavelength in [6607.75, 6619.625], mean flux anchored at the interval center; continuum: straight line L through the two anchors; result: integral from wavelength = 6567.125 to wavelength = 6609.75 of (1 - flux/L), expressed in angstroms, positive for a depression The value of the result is 6.3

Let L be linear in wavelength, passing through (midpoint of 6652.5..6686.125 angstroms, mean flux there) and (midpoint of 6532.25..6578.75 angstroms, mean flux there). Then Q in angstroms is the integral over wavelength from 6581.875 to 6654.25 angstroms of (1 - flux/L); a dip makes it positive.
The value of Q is 4.4 angstroms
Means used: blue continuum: 1.08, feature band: 1.01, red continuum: 1.08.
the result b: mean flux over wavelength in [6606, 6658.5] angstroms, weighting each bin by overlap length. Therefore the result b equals 1.06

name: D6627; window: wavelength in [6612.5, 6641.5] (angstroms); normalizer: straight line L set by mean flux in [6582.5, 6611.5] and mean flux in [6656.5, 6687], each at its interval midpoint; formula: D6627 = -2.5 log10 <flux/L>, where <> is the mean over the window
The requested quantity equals -0.10 mag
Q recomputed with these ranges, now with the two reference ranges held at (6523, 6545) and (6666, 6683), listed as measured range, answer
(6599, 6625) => 1.56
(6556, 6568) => -0.49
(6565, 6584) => 3.14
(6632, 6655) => 0.40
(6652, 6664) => -0.92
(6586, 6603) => 1.91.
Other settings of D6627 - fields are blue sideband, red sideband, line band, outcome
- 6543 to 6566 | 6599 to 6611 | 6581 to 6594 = 0.092 mag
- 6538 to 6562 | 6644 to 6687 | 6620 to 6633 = 0.063 mag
